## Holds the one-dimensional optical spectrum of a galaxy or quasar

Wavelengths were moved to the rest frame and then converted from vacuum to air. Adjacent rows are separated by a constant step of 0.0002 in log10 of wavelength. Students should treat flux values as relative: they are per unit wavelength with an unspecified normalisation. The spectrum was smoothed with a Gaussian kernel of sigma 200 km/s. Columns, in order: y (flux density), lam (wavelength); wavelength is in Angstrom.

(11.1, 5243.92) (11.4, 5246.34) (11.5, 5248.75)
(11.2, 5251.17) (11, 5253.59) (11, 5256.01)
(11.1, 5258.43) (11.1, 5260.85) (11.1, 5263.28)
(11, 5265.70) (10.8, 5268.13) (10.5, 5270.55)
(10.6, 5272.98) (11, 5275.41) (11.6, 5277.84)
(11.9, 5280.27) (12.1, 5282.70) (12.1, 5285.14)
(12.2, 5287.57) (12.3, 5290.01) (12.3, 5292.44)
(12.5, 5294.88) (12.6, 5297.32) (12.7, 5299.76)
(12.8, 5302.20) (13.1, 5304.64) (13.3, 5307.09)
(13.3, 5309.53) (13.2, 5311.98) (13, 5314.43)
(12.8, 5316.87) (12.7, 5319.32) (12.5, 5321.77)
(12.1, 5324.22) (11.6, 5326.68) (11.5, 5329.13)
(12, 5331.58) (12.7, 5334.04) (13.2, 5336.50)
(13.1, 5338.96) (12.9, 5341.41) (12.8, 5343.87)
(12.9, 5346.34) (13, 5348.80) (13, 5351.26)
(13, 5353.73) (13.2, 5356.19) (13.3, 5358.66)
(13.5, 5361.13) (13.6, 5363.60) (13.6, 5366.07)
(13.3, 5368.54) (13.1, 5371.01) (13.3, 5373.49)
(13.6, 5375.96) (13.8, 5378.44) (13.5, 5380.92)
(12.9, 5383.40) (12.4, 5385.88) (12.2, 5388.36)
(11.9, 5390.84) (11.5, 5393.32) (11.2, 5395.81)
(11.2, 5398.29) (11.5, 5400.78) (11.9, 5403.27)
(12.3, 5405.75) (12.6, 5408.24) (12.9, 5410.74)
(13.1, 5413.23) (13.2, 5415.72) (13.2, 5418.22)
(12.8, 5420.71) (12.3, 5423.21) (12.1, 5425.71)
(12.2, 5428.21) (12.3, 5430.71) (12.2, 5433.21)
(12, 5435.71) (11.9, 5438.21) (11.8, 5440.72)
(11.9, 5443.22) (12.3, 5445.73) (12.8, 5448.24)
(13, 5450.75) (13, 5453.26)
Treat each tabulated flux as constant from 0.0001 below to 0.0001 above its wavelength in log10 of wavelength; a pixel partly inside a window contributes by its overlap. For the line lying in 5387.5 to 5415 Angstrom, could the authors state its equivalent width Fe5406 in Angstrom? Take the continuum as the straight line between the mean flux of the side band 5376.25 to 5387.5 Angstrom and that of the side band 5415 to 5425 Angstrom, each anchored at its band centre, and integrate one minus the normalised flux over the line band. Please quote 2.0 Angstrom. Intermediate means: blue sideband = 13.1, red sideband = 12.8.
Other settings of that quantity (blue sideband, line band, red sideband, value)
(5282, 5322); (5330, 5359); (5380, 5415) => -1.0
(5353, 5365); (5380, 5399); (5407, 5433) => 1.3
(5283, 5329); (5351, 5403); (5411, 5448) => -1.2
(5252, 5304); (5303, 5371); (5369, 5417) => -4.5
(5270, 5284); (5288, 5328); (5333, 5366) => -1.9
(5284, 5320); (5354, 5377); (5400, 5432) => -1.4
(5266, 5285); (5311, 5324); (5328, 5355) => -0.6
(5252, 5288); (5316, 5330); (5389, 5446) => -0.7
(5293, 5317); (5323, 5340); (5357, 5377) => 1.1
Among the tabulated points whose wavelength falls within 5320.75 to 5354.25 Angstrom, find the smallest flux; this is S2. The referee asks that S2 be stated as 11.5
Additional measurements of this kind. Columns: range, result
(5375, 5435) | 11.2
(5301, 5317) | 12.8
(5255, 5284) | 10.5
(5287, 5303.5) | 12.2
